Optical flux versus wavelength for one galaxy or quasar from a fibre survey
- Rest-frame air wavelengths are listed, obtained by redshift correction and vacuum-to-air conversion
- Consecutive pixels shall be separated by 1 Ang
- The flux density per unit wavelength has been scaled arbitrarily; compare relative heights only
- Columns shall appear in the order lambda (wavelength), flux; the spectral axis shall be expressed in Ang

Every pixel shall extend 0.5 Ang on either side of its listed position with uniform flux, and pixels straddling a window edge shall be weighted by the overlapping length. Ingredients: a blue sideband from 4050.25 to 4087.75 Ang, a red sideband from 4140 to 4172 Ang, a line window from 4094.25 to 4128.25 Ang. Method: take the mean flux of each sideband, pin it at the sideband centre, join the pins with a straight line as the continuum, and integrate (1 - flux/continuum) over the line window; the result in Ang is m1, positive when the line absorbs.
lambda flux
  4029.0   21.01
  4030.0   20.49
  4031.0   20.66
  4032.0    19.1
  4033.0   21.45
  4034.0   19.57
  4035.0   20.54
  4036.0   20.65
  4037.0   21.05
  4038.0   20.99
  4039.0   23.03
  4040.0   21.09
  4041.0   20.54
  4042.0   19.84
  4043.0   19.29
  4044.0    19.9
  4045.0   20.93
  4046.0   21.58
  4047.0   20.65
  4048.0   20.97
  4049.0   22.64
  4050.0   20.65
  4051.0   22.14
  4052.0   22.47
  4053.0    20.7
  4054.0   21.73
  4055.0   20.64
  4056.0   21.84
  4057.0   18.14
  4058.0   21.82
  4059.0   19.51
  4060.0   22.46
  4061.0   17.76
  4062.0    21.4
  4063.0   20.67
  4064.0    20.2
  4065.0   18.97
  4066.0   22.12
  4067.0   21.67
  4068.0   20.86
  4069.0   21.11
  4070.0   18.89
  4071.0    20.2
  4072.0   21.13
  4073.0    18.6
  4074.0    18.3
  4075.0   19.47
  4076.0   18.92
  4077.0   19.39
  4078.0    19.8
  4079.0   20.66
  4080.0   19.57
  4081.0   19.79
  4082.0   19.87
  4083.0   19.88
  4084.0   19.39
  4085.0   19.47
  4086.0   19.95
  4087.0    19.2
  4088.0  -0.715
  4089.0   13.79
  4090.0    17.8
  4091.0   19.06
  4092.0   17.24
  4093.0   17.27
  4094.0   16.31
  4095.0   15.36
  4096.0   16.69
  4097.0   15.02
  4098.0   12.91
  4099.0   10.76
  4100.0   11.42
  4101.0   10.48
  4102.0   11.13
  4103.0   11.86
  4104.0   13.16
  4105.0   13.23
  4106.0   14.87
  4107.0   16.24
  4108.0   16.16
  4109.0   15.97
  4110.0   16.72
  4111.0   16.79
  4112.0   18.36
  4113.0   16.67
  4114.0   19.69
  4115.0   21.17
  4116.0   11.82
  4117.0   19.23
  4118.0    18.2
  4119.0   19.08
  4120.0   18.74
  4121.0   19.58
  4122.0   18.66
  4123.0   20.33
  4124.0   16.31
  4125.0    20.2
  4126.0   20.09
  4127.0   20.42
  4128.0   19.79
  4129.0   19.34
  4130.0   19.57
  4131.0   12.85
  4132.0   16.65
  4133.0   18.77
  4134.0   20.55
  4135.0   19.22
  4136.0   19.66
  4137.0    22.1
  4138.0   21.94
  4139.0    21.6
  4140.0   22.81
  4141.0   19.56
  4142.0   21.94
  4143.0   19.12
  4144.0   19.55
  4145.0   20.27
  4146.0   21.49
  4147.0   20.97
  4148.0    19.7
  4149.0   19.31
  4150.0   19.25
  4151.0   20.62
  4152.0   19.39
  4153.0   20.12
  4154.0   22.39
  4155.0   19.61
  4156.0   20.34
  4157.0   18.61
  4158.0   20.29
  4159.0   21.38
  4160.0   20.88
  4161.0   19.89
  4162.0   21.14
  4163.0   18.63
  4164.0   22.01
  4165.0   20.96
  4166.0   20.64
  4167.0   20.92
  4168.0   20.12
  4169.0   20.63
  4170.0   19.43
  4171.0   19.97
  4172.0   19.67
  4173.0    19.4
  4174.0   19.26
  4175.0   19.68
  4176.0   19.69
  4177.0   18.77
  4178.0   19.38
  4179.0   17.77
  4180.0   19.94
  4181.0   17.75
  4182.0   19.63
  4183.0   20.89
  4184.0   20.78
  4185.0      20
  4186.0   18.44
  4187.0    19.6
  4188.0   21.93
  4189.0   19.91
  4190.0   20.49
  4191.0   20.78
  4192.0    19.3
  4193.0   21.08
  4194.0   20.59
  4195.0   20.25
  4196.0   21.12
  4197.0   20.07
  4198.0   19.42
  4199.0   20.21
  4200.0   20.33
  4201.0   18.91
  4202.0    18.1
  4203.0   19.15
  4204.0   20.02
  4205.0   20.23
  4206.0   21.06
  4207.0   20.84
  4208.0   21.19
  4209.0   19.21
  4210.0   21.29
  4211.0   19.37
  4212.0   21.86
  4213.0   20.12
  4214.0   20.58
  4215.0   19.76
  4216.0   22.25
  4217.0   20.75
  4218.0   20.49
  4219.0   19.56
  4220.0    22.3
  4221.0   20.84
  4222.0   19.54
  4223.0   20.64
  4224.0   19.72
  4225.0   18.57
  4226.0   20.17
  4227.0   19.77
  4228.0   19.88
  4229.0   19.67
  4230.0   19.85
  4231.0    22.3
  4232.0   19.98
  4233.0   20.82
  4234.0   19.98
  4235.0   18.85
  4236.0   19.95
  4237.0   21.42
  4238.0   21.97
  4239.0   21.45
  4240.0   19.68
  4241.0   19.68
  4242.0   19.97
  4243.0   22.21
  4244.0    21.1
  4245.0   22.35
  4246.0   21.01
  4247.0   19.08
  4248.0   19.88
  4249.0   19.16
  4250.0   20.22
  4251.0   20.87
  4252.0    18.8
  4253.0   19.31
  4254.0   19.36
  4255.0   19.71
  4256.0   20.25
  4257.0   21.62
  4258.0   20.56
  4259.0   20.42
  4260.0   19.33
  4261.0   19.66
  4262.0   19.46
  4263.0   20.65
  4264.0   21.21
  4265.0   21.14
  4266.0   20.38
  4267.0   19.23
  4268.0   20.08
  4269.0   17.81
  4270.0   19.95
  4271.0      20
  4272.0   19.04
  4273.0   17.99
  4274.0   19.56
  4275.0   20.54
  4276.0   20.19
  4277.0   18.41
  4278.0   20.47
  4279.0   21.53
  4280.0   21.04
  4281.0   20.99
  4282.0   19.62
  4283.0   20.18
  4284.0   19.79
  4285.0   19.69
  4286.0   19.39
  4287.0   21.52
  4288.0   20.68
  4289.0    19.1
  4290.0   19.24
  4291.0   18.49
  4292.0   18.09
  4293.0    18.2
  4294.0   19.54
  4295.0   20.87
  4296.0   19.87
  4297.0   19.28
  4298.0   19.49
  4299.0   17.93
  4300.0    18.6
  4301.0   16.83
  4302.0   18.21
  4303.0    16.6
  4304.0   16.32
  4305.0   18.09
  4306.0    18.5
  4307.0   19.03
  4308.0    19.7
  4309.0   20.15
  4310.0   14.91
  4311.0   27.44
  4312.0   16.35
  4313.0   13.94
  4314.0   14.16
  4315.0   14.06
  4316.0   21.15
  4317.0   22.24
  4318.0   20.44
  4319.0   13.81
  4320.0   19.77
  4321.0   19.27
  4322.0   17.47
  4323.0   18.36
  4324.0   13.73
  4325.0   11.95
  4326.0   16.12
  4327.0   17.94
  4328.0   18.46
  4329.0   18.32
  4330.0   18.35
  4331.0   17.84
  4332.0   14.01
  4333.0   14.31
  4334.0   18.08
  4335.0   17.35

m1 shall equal 6.5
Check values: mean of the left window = 20.1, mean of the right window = 20.3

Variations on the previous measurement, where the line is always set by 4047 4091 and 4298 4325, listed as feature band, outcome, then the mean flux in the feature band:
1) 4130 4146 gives -0.6 Ang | 19.8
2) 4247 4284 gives -3.5 Ang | 19.9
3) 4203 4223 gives -2.1 Ang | 20.6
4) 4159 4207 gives -3.0 Ang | 20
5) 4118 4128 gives 0.0 Ang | 19.2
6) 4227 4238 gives -1.1 Ang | 20.3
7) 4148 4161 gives -0.8 Ang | 20.2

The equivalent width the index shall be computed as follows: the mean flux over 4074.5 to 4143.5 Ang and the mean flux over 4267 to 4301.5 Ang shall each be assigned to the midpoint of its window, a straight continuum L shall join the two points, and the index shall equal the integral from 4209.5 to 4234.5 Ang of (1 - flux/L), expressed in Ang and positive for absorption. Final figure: -2.1 Ang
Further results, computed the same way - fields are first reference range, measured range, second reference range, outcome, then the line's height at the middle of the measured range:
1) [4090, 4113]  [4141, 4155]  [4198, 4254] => -2.7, 17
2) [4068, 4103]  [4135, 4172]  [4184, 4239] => -3.3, 18.8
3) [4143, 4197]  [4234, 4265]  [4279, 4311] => -1.3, 19.5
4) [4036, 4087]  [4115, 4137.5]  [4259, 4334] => 1.4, 20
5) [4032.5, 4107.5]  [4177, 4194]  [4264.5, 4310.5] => -0.8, 19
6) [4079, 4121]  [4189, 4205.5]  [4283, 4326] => -2.7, 17.2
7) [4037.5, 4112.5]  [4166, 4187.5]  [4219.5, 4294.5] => -0.3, 19.3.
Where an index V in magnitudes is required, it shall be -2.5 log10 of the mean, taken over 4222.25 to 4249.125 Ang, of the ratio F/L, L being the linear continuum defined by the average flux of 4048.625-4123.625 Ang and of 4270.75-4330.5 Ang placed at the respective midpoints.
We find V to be -0.10 mag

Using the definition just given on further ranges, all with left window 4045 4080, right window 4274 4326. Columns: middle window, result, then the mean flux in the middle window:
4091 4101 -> 0.343 mag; 14.8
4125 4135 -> 0.069 mag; 18.8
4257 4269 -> -0.064 mag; 20.2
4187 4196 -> -0.053 mag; 20.5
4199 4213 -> -0.038 mag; 20.1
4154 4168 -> -0.038 mag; 20.5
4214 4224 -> -0.071 mag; 20.6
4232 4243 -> -0.069 mag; 20.4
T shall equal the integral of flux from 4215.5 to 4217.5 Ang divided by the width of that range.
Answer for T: 21.5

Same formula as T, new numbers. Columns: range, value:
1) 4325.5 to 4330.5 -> 17.8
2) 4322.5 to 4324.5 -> 16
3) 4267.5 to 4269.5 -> 18.9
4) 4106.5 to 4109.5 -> 16.1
